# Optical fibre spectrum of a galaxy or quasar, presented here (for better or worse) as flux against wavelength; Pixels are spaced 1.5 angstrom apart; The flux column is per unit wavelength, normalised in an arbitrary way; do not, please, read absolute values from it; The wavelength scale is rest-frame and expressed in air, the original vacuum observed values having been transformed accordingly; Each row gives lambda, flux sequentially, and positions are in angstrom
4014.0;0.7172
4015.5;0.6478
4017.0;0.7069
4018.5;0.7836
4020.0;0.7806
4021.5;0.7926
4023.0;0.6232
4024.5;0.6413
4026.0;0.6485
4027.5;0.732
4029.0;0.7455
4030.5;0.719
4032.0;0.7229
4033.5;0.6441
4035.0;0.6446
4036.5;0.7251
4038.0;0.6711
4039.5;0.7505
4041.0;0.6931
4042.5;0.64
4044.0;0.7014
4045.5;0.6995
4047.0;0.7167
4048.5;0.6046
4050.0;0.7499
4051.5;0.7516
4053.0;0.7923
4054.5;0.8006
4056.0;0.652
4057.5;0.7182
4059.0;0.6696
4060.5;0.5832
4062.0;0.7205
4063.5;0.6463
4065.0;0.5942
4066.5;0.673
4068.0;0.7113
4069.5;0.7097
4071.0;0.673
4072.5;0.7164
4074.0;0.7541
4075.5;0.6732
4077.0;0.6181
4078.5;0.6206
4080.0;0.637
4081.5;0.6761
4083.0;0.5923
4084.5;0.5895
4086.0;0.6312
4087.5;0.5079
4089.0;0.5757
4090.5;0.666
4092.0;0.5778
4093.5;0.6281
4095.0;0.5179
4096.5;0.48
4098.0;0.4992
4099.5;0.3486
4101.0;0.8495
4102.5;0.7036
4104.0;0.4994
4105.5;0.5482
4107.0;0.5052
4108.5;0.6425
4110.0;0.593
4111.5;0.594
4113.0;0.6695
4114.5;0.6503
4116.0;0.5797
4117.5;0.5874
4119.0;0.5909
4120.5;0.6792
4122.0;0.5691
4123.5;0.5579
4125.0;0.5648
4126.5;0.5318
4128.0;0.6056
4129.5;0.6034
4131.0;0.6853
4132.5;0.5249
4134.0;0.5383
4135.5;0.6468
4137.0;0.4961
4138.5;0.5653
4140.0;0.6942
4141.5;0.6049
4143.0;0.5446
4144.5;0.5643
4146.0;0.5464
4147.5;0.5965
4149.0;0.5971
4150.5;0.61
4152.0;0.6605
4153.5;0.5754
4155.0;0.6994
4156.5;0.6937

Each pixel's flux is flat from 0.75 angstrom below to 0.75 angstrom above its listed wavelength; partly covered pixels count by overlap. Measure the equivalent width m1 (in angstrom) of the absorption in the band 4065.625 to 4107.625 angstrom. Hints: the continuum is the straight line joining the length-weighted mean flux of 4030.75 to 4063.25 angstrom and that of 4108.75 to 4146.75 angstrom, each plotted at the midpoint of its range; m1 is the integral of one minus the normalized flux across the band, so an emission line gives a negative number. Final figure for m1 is 2.1 angstrom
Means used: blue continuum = 0.697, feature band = 0.614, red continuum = 0.592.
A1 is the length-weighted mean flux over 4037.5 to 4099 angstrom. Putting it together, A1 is 0.654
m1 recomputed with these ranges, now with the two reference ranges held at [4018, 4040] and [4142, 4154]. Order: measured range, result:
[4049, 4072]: -0.7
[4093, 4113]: 1.9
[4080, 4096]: 1.3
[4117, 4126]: 0.4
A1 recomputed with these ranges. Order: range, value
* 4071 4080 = 0.673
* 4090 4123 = 0.589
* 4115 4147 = 0.585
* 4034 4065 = 0.694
